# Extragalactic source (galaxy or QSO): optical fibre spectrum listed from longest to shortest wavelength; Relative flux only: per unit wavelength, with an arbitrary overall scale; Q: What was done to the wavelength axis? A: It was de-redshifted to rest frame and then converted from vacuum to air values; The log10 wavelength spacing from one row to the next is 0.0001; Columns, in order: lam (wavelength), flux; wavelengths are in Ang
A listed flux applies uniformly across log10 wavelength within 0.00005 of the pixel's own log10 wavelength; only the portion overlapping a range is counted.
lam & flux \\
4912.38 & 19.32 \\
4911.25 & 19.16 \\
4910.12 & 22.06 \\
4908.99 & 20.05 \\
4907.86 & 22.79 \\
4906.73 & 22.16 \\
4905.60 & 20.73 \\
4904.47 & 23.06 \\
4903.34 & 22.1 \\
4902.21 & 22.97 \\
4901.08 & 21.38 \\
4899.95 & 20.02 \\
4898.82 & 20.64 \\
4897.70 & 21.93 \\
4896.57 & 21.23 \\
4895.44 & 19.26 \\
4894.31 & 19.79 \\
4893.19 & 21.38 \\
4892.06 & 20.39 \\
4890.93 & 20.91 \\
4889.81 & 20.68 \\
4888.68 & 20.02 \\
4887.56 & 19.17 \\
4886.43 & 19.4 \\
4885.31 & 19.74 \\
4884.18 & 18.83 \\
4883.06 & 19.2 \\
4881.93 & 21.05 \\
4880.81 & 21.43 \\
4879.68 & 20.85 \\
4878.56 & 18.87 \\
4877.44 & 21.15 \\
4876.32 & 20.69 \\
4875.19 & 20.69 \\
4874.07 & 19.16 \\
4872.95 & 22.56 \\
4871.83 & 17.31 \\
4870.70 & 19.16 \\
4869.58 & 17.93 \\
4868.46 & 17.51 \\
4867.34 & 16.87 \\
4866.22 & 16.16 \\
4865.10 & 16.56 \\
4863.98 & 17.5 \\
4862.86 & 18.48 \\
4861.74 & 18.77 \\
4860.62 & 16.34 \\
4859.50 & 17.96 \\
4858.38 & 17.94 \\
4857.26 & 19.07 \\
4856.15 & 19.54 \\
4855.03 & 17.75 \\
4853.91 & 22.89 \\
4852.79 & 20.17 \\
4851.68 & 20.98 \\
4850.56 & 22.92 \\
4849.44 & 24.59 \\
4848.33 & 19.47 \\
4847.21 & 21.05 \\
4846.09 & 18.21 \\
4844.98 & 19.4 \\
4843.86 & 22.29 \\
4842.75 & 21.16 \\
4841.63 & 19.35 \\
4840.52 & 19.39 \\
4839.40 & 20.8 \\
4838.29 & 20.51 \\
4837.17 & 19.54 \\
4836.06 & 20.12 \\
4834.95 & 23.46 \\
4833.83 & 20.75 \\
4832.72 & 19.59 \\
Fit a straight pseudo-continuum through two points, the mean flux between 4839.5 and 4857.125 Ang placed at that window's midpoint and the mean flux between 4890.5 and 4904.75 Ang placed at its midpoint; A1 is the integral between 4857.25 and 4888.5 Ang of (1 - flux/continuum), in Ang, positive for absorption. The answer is 2.84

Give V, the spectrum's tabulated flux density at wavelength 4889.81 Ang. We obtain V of 20.68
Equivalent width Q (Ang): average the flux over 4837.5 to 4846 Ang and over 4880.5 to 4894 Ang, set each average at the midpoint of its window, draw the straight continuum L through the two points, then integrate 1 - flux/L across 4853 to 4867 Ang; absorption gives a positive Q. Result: 1.4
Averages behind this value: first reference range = 20.3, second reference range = 20.2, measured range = 18.3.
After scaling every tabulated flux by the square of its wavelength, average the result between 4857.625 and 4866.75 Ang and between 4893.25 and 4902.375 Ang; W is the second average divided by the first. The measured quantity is 1.2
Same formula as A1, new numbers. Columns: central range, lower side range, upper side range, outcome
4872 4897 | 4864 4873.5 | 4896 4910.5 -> -0.8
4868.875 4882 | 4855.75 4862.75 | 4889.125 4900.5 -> -0.5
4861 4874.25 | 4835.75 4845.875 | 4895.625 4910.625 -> 1.7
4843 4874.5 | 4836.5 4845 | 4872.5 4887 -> 1.6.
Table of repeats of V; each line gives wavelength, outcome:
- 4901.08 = 21.38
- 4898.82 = 20.64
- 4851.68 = 20.98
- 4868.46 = 17.51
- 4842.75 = 21.16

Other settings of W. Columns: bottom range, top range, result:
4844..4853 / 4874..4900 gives 0.98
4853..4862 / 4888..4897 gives 1.10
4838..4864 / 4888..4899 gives 1.05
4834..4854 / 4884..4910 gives 1.02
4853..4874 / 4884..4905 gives 1.14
